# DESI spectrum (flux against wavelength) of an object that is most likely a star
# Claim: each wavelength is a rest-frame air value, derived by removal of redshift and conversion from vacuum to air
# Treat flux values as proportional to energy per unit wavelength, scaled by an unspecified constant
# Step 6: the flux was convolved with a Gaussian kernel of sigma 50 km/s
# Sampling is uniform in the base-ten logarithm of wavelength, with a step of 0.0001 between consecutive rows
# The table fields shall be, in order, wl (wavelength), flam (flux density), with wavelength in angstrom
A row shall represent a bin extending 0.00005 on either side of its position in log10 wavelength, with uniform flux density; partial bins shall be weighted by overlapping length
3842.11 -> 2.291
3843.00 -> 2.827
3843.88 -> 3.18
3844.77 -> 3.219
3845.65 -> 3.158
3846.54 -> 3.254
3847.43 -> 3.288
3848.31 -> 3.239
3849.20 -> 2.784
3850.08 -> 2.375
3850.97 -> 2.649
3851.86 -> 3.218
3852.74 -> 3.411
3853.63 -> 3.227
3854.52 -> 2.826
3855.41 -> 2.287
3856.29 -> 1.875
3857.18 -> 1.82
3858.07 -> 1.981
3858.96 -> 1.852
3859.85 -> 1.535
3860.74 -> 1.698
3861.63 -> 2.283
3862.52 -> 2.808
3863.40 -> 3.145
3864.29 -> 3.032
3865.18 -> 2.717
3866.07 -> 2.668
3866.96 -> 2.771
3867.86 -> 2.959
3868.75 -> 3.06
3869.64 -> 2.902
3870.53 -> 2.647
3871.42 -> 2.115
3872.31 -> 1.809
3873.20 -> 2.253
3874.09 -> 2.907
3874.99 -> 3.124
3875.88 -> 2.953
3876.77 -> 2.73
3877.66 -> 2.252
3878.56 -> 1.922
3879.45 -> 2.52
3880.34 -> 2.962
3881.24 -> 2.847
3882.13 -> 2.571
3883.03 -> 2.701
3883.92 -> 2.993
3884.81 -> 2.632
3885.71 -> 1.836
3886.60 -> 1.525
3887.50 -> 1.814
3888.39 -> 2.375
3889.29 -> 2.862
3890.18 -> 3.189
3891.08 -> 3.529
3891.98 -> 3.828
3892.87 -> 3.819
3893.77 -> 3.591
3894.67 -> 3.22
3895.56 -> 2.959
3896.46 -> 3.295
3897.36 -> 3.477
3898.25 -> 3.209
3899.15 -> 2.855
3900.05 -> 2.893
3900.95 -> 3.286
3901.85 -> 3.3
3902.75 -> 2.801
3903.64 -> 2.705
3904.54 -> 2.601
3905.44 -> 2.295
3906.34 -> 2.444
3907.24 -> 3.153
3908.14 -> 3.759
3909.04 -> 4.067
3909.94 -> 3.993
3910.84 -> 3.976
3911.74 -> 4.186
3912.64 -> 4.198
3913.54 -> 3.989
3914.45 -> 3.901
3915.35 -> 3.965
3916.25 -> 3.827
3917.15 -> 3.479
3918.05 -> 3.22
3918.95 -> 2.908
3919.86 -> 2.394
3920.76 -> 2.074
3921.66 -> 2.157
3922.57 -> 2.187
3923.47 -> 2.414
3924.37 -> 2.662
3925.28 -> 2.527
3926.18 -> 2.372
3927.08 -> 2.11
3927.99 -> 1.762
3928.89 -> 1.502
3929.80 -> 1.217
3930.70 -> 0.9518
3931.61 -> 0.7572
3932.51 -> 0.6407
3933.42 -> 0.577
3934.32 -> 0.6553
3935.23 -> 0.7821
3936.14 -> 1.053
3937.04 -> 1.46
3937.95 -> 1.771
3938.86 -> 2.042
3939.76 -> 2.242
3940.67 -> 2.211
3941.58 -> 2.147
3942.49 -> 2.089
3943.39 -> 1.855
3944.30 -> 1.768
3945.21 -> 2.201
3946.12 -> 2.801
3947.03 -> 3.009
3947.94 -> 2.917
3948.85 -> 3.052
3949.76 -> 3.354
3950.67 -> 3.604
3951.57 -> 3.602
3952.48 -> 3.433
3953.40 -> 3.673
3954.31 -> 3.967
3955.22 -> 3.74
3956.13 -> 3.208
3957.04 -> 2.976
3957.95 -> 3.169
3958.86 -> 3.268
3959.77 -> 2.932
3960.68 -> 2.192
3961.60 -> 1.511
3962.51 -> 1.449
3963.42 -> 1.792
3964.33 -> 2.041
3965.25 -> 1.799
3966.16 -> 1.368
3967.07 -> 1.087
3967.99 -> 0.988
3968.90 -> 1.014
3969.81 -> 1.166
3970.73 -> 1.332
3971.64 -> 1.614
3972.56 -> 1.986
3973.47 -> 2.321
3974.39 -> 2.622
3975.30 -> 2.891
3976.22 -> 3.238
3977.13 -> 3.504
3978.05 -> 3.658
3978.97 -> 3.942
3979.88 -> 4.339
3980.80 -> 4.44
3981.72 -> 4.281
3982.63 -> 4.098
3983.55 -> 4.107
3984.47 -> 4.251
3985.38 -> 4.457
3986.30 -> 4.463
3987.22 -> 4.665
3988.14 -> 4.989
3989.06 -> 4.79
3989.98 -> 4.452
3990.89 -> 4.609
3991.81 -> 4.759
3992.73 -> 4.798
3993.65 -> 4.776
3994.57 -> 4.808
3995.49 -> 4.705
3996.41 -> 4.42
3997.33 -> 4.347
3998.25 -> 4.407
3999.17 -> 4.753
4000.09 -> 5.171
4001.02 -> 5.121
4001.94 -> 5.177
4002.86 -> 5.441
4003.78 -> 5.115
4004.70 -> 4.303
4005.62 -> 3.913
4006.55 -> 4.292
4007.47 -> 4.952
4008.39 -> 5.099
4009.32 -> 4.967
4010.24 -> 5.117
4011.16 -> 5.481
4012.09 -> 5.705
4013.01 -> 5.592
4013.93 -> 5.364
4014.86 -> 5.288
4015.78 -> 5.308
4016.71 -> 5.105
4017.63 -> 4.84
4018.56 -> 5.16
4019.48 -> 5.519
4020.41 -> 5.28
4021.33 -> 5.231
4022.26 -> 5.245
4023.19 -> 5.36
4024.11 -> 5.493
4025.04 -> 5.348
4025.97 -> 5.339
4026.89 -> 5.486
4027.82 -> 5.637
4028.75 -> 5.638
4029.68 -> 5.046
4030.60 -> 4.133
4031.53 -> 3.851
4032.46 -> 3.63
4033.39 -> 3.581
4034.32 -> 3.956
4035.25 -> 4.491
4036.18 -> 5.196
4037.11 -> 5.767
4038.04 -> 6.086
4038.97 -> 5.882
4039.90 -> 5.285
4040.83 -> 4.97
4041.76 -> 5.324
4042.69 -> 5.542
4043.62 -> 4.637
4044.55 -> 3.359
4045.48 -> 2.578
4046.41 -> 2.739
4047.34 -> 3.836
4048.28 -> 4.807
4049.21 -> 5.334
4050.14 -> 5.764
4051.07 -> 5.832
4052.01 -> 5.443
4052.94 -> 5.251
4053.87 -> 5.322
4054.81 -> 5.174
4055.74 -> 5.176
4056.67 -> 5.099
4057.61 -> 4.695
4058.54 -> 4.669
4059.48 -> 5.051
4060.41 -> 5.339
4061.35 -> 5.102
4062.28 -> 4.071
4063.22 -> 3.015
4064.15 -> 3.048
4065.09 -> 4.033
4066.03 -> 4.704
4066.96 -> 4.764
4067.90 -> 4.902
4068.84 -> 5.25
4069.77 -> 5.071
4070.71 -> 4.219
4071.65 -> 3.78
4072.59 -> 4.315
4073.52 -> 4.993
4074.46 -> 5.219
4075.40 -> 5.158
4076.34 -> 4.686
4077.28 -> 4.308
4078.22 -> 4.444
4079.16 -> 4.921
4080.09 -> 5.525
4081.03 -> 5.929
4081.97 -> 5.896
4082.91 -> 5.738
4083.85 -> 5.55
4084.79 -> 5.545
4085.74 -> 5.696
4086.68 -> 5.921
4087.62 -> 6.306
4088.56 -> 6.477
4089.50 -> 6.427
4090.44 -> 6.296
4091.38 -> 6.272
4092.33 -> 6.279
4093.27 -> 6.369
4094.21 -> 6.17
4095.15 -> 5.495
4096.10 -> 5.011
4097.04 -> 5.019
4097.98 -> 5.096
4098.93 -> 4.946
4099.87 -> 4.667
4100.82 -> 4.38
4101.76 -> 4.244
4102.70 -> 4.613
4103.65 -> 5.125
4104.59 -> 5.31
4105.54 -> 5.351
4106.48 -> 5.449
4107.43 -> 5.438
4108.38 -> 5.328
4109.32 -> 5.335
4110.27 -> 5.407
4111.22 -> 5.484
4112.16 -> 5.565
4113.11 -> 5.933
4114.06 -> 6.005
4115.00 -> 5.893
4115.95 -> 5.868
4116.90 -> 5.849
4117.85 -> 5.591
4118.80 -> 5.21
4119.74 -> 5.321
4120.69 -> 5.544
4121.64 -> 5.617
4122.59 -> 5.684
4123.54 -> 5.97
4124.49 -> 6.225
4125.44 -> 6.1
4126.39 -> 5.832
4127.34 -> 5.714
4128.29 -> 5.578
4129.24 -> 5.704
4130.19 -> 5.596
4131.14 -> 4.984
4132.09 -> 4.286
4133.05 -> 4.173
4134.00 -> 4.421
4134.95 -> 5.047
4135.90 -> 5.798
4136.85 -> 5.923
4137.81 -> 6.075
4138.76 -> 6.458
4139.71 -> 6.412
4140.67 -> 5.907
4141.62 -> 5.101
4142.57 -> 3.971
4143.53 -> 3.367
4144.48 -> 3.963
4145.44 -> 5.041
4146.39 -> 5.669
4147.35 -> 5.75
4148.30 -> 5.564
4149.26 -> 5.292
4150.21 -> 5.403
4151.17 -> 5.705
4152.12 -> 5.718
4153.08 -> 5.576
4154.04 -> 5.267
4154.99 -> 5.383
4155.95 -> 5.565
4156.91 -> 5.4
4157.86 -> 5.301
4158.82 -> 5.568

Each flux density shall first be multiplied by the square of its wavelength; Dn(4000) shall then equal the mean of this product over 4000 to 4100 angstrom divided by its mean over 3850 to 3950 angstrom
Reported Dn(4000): 2.10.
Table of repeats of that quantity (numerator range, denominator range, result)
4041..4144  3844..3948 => 2.19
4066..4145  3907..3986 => 2.20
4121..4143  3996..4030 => 1.14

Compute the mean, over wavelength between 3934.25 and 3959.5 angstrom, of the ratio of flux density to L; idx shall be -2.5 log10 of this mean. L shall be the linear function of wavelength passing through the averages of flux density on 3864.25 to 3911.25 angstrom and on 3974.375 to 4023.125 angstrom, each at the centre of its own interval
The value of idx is 0.43 mag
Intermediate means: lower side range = 2.88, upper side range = 4.69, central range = 2.61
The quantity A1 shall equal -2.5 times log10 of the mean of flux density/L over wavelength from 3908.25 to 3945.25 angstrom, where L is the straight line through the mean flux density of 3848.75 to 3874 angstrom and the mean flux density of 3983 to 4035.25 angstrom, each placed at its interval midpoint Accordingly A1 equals 0.43 mag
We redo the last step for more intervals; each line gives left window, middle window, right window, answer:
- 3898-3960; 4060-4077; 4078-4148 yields 0.06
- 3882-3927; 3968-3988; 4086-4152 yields 0.20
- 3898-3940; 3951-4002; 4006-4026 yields 0.22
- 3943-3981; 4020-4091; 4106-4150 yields -0.19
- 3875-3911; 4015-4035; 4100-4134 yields -0.13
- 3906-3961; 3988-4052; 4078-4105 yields -0.17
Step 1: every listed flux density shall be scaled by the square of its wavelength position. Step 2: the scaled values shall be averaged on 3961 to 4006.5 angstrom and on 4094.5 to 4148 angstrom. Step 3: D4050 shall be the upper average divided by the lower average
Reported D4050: 1.59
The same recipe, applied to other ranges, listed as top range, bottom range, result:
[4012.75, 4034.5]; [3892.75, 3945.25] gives 2.07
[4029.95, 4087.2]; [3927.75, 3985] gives 2.10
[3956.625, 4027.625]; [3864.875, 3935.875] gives 1.58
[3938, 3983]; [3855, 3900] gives 1.04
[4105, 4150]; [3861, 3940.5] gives 2.31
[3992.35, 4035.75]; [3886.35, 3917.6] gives 1.59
